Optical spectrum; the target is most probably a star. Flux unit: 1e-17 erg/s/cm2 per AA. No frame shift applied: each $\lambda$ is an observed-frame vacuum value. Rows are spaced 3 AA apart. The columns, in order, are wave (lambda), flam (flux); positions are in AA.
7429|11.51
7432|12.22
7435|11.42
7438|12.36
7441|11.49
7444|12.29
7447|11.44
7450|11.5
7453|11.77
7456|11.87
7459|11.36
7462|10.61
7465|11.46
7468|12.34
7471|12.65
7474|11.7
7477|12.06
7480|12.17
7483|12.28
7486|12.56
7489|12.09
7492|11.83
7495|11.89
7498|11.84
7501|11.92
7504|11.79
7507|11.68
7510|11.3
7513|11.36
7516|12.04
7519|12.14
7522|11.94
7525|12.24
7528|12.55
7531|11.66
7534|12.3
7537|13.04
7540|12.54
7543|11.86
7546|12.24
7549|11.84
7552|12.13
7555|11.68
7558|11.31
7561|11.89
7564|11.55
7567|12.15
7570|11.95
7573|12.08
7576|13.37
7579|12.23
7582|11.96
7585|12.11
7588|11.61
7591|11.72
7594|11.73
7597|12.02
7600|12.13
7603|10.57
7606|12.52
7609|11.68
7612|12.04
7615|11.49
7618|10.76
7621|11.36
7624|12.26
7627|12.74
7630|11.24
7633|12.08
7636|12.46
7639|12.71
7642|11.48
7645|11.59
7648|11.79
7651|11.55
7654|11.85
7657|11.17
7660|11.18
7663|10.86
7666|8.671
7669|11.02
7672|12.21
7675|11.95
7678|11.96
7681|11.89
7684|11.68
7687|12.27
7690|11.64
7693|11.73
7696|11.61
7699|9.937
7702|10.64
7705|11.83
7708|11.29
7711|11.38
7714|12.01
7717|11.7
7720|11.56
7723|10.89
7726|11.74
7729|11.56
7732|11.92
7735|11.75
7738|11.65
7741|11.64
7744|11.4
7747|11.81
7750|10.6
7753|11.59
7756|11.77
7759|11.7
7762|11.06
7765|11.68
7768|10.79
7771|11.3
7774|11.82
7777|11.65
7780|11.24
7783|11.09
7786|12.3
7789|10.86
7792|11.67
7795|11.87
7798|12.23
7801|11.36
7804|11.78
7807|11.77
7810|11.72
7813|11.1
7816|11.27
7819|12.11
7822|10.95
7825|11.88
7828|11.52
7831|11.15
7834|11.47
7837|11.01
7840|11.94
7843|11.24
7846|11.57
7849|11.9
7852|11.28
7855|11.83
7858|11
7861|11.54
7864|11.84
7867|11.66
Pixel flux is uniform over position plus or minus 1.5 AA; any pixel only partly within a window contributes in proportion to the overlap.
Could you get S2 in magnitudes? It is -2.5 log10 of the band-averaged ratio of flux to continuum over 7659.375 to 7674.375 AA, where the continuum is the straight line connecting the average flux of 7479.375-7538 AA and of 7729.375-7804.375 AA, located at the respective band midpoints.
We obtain 0.09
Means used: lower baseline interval 12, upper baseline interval 11.5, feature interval 10.8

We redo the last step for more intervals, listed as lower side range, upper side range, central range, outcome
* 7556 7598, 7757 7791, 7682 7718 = 0.014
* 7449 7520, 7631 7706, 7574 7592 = -0.047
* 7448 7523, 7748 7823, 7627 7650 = -0.026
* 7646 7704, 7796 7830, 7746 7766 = 0.005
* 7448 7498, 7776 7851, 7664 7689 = 0.022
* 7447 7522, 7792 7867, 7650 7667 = 0.074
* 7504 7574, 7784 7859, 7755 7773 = 0.024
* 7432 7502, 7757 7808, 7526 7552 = -0.041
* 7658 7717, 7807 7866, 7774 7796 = -0.008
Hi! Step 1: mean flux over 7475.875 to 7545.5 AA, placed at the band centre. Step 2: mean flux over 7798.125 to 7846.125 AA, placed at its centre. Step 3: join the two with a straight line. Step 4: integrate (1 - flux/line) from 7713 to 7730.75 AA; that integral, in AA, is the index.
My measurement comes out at 0.2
